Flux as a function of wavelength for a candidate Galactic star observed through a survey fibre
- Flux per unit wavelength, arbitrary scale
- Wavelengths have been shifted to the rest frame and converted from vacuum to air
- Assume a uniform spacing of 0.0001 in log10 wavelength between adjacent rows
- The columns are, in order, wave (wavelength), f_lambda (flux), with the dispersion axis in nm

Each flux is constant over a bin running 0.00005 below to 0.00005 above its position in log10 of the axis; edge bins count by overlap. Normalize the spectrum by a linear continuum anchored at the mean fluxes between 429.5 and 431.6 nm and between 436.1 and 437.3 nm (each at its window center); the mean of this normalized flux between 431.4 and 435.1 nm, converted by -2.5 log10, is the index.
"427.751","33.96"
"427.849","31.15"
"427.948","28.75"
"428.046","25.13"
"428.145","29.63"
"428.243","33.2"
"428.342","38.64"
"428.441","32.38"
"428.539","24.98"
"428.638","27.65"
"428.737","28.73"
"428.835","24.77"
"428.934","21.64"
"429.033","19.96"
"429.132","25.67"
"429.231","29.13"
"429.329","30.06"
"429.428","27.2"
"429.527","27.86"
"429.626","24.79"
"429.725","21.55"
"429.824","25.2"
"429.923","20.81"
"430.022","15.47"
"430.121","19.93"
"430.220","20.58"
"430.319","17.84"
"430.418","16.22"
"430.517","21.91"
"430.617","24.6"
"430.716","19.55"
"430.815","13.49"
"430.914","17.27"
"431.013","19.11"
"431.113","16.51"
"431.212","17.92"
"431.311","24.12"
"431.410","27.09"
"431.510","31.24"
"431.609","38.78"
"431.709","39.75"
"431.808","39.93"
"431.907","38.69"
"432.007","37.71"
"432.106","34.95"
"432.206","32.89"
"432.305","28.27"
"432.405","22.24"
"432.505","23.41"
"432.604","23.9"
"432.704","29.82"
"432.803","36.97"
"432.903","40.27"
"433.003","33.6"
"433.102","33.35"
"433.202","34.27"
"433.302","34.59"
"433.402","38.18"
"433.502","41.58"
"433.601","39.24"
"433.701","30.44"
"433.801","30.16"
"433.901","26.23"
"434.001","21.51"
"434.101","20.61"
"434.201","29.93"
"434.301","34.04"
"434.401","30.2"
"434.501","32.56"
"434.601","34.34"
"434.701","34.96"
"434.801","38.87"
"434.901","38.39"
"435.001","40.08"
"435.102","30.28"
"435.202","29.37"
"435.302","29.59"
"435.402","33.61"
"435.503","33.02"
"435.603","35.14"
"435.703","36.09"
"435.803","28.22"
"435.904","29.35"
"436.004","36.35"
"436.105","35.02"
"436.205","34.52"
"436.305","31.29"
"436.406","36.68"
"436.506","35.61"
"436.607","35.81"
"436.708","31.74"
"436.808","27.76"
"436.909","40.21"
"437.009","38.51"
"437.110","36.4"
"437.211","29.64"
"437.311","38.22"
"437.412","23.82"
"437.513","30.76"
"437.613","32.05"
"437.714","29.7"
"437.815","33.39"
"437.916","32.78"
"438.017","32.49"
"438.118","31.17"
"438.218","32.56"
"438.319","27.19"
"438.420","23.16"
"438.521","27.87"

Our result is -0.22 mag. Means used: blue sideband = 21.4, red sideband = 34.6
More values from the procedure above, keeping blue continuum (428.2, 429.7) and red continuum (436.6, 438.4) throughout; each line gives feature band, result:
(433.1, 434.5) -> -0.052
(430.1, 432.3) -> 0.114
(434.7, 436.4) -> -0.088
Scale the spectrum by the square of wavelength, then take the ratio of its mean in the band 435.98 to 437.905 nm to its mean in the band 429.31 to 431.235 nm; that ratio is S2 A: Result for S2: 1.66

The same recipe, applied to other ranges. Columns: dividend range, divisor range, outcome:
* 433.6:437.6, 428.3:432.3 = 1.29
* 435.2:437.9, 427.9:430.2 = 1.31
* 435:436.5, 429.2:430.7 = 1.50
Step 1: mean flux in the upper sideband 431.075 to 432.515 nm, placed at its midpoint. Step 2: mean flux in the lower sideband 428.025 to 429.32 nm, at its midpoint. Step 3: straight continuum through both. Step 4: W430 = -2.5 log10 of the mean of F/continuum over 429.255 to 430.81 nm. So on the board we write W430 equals 0.30 mag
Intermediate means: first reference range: 27.9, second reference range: 30.5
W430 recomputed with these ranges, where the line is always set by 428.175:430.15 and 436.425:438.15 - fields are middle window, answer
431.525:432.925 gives -0.16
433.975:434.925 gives -0.03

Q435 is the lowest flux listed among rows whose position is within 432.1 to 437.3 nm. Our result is 20.61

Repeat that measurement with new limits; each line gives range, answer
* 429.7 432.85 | 13.49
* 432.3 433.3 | 22.24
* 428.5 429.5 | 19.96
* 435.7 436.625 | 28.22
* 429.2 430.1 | 15.47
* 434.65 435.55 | 29.37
